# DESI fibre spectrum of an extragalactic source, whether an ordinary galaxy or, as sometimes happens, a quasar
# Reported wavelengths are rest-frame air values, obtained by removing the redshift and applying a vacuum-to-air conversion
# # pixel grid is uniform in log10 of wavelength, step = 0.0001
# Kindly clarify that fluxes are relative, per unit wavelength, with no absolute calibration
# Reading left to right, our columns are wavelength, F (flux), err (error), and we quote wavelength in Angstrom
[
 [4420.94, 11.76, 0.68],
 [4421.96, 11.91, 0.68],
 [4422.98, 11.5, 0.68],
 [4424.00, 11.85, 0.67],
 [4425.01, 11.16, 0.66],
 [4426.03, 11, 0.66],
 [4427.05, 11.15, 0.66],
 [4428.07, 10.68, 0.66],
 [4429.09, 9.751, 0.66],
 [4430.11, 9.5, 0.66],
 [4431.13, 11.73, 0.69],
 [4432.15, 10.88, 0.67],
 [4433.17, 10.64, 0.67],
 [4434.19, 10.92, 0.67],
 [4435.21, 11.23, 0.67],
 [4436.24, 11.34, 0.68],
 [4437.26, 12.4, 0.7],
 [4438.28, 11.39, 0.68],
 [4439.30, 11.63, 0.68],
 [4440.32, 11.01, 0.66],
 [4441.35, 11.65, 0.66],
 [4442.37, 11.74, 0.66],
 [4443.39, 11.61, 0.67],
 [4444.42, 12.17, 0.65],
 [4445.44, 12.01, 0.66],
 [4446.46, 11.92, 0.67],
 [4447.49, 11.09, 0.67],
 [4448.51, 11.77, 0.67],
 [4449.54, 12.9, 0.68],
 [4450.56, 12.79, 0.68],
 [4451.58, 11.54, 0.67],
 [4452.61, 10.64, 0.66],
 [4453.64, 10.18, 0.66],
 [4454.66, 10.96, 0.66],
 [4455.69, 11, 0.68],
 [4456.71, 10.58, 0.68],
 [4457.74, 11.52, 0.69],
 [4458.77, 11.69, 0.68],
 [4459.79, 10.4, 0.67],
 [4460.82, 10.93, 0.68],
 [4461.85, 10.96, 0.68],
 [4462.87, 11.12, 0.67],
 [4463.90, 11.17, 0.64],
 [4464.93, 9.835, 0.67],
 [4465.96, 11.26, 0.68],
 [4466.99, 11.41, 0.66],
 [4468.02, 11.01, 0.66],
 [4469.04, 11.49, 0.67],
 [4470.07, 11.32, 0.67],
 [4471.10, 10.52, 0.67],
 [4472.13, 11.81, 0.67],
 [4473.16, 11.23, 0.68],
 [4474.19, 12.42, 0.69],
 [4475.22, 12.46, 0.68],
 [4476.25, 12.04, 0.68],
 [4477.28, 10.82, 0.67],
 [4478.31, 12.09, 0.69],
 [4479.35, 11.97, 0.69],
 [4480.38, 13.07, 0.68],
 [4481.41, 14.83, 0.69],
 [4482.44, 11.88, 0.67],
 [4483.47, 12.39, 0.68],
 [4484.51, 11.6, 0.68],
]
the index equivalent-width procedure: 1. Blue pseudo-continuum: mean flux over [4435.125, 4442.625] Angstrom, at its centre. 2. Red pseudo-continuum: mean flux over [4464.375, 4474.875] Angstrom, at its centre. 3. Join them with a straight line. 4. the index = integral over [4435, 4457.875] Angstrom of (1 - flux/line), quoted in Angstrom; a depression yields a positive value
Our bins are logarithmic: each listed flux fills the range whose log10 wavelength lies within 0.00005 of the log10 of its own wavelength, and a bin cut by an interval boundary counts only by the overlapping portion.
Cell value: -0.1 Angstrom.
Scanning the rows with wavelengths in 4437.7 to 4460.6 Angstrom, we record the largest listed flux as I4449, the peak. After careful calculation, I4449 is 12.9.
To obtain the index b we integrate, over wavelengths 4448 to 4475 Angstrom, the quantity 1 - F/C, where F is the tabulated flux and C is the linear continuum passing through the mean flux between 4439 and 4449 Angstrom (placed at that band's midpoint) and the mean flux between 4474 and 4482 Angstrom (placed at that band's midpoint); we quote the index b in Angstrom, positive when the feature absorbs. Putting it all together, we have 1.80 Angstrom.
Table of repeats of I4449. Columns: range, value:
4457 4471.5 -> 11.69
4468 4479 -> 12.46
